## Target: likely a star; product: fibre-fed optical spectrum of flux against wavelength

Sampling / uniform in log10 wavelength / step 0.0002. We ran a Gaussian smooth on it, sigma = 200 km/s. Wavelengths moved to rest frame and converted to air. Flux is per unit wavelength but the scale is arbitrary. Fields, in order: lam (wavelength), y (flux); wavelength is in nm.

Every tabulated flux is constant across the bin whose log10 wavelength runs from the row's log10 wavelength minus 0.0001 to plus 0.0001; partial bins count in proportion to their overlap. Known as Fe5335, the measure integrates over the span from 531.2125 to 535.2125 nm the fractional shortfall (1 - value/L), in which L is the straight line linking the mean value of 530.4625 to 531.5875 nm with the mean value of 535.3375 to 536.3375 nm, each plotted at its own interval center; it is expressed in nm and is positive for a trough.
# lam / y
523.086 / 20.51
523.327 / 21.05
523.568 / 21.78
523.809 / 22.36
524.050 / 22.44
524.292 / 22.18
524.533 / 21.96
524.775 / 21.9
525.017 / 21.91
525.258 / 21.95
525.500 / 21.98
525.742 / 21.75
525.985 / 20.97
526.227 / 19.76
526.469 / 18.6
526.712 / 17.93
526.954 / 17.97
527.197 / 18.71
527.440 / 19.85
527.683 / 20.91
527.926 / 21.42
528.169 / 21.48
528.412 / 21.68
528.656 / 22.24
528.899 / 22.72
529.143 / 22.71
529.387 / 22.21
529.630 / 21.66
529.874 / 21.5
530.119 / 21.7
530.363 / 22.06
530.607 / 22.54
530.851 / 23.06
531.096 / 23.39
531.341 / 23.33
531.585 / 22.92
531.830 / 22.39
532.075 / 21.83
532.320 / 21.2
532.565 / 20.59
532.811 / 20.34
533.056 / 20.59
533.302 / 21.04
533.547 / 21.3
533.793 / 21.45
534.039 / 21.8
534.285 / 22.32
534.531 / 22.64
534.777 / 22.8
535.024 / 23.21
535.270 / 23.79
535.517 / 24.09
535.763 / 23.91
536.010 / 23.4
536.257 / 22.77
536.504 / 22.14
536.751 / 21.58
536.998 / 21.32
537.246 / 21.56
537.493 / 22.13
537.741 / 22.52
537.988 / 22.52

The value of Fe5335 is 0.24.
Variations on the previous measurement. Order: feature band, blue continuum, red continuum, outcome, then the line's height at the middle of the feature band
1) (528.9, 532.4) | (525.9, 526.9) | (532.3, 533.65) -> -0.37 nm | 20.2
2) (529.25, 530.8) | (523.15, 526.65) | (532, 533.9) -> -0.06 nm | 21.2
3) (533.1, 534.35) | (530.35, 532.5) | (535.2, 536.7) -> 0.08 nm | 22.9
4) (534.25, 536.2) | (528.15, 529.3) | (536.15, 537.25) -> -0.12 nm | 22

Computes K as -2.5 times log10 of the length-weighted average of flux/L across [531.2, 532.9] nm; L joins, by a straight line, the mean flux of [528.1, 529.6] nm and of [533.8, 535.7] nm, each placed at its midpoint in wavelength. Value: 0.04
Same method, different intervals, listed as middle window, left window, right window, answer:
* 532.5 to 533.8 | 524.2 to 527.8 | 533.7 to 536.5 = 0.078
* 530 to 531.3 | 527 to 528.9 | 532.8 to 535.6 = -0.057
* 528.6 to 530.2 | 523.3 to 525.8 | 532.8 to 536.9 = 0.002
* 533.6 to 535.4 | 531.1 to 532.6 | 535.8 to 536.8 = -0.001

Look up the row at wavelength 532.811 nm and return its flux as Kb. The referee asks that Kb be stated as 20.34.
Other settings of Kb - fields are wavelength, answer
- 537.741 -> 22.52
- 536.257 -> 22.77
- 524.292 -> 22.18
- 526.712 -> 17.93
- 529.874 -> 21.5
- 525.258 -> 21.95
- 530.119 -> 21.7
